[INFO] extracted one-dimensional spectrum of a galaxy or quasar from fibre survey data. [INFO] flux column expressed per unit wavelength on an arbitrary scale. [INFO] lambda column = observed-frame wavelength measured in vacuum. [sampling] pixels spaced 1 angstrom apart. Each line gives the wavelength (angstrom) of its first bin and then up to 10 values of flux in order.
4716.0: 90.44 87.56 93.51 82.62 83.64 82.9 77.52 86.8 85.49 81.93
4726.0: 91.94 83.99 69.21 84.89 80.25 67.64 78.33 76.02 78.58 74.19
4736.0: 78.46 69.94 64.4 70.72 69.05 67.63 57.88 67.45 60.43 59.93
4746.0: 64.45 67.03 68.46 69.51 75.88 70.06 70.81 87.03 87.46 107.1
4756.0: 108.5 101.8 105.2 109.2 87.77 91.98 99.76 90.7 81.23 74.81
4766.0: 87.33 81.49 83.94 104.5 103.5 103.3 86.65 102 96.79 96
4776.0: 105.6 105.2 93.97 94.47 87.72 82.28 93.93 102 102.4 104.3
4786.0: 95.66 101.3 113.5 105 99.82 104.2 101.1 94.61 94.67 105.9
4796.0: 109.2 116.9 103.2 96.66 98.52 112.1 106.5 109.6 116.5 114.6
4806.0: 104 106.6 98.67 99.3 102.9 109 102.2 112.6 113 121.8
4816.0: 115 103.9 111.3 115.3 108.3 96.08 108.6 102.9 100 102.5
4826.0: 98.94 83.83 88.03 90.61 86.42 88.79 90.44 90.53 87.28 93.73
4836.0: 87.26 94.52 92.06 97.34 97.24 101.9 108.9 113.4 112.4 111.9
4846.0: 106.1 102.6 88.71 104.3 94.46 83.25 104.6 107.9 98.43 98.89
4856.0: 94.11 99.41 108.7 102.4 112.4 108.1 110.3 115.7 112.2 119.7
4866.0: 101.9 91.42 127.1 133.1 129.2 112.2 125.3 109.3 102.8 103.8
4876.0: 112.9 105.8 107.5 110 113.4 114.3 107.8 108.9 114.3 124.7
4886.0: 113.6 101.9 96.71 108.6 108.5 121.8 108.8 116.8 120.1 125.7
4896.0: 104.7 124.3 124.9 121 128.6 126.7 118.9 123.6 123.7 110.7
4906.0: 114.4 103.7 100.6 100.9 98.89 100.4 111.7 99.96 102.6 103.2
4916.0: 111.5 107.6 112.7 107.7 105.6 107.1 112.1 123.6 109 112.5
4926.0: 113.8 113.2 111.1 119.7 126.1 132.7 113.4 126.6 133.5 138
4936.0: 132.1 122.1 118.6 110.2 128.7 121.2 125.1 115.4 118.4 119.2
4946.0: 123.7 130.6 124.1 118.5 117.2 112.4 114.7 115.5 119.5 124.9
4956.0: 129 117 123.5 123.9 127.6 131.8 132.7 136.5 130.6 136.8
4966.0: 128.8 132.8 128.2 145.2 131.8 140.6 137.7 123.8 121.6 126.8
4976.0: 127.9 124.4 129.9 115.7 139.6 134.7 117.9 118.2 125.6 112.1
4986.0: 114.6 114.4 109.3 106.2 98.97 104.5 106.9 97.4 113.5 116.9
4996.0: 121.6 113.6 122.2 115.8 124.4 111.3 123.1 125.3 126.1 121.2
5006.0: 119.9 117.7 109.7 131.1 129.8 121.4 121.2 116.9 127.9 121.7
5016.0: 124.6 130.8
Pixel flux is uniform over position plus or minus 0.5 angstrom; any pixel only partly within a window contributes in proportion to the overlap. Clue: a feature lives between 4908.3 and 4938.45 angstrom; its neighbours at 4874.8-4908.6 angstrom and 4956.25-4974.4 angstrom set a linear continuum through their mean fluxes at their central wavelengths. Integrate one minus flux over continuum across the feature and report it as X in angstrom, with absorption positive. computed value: 1.8 angstrom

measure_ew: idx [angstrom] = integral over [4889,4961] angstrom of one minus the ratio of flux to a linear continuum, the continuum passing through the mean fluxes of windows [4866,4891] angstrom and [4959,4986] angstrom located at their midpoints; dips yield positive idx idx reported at 1.8 angstrom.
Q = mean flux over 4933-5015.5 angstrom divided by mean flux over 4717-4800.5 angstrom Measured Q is 1.39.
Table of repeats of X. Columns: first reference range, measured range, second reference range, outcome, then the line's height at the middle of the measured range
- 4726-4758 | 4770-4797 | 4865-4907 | -3.9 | 87.2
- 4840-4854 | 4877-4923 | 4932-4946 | 1.1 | 115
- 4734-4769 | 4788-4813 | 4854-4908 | -3.4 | 92.4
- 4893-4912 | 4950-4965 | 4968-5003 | -0.7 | 119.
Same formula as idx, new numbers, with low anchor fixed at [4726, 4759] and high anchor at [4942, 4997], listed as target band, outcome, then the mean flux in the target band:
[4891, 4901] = -1.1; 120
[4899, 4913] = -0.4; 112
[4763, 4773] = -1.0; 90.3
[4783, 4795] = -2.1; 102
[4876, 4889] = -0.6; 110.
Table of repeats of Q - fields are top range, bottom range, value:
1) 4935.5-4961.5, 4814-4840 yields 1.24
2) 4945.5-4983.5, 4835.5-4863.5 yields 1.24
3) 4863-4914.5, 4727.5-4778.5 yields 1.36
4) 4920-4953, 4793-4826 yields 1.13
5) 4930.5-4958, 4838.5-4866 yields 1.17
